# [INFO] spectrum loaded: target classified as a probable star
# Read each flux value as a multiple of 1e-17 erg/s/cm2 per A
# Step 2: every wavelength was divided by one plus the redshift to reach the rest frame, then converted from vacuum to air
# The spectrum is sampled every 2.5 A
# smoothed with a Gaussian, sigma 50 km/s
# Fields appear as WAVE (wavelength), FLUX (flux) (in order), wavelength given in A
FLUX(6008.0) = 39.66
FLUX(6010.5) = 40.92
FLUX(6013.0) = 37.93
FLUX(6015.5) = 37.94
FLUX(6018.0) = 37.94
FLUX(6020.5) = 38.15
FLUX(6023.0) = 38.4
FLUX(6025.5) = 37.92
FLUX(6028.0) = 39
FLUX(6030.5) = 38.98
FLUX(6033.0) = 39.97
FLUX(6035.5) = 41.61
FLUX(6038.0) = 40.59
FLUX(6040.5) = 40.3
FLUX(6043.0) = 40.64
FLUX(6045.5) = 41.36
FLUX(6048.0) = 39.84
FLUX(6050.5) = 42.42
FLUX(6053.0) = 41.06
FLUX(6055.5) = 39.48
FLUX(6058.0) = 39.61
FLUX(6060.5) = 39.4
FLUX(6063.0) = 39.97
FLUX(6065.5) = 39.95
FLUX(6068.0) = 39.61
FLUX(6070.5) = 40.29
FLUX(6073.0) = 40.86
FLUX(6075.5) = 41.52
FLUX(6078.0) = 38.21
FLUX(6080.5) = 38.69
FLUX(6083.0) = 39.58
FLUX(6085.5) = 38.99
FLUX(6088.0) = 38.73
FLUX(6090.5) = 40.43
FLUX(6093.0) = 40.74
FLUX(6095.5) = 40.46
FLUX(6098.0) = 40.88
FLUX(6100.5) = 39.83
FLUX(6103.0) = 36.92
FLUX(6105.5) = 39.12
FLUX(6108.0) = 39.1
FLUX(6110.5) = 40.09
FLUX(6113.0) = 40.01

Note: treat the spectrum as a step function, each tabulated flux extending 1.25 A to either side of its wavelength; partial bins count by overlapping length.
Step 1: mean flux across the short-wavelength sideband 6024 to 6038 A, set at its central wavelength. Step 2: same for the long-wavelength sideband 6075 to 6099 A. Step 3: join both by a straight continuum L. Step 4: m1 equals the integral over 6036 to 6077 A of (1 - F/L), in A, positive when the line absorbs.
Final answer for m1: -0.8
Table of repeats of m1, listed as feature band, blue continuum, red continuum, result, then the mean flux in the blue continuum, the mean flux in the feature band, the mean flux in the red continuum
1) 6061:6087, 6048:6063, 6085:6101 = 0.29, 40.3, 39.7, 40.1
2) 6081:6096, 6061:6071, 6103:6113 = -0.08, 39.9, 39.7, 39.2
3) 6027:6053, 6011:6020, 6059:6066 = -1.00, 38.2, 40.5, 39.7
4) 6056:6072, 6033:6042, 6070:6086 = 0.11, 40.7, 39.8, 39.7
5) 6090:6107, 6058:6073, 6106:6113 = -0.02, 39.9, 39.7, 39.6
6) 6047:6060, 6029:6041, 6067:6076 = -0.01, 40.3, 40.4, 40.5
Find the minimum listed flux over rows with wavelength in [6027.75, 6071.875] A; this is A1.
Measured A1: 38.98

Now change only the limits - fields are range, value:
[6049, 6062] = 39.4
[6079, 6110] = 36.92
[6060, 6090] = 38.21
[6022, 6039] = 37.92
